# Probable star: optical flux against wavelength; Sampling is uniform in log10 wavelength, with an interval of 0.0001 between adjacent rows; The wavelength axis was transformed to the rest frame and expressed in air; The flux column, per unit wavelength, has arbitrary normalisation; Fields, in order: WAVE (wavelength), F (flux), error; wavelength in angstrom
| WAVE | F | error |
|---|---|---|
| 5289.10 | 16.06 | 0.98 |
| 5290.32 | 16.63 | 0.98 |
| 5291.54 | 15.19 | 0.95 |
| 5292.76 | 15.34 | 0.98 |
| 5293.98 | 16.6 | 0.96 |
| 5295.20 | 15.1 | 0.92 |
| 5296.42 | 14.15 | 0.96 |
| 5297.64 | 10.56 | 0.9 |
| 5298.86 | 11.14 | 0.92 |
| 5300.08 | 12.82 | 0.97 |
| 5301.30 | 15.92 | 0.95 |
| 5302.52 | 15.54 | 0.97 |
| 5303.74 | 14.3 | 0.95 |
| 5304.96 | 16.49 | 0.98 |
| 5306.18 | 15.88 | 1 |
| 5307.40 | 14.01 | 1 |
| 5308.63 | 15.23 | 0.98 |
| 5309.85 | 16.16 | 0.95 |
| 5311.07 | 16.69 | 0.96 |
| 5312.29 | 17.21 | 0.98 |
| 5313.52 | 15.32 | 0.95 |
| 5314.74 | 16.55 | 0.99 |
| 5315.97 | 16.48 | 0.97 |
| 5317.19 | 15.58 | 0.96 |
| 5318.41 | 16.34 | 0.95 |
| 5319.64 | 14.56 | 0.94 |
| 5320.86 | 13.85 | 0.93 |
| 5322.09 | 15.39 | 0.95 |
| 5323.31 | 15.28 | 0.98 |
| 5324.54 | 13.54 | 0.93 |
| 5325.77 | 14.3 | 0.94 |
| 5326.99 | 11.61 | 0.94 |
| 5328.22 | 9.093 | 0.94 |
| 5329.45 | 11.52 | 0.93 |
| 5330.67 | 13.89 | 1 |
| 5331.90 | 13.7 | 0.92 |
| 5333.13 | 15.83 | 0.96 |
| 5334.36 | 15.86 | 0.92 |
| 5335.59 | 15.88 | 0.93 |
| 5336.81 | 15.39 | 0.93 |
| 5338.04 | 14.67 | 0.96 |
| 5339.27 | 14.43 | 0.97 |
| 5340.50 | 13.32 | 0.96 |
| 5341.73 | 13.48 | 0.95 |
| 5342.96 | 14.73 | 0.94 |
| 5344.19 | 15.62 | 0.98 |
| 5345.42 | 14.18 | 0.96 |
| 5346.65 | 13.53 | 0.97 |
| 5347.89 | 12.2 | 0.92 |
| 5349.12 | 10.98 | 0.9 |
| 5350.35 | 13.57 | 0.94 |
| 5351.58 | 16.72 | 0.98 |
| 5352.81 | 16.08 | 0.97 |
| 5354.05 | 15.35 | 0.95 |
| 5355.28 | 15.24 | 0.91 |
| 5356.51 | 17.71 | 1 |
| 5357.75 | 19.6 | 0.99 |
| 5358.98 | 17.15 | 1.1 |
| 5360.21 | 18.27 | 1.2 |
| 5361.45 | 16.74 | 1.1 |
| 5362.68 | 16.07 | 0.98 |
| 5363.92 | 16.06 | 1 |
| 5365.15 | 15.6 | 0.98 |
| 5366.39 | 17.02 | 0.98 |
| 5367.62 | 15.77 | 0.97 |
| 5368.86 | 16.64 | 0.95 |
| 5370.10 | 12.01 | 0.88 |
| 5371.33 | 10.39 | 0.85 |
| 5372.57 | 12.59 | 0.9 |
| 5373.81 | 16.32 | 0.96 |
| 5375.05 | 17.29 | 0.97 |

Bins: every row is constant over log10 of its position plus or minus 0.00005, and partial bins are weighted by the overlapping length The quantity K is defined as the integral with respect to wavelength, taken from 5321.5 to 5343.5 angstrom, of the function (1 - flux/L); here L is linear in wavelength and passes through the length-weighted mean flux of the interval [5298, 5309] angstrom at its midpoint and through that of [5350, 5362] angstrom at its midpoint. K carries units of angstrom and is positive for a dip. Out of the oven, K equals 2.42 angstrom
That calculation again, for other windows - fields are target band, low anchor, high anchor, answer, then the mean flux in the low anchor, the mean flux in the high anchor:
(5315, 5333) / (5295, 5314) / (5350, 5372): 1.33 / 14.8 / 15.9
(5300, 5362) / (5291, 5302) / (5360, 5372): -1.20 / 14.1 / 15.3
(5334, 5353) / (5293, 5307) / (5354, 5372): 1.40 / 14.4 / 16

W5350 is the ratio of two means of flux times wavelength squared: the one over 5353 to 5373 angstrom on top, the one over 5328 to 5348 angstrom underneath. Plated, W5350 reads 1.1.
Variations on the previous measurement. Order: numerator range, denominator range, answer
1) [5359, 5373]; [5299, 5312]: 1.03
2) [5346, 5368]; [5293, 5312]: 1.09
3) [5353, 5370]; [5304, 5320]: 1.06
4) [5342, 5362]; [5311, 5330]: 1.08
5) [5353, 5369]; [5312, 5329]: 1.16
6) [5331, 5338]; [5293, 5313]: 1.04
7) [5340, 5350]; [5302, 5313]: 0.87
